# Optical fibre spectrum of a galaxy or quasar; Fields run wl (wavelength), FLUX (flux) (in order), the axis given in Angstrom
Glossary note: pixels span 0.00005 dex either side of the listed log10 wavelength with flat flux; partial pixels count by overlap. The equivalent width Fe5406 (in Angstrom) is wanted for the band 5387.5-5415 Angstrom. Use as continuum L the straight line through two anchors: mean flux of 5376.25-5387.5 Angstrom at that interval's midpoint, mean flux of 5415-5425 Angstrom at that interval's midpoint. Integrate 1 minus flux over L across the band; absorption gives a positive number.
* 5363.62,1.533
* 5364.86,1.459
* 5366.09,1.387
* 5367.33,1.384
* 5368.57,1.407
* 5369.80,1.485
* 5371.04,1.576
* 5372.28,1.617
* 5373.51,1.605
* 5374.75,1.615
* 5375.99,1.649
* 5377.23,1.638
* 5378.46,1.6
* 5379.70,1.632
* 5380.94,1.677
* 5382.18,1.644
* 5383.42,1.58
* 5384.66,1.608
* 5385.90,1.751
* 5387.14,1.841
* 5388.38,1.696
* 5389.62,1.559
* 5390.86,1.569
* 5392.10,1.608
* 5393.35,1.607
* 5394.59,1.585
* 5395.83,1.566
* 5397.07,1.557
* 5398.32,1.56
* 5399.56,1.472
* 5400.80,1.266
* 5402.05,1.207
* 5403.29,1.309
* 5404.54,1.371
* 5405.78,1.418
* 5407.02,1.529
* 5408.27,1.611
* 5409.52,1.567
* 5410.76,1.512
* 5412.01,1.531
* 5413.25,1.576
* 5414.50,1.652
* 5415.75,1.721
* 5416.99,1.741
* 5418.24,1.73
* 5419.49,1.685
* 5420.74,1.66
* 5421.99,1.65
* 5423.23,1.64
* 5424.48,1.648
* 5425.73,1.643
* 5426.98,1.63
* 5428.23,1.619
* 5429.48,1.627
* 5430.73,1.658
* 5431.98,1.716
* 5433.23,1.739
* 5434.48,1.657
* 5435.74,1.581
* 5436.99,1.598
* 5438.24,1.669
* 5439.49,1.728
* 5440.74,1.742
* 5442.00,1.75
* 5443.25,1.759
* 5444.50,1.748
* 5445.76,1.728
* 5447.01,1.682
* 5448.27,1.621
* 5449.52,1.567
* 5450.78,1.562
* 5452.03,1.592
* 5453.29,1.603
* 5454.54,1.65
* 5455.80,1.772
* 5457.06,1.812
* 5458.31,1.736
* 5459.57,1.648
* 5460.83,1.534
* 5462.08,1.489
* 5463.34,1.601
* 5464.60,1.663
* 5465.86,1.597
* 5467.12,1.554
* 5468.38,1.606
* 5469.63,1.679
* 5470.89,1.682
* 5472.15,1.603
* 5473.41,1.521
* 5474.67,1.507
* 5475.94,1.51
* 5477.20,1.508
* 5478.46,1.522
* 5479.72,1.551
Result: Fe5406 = 2.5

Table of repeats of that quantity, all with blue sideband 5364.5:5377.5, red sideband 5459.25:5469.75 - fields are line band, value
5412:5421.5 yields -0.7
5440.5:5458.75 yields -1.2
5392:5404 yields 0.6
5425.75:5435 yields -0.6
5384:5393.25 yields -0.7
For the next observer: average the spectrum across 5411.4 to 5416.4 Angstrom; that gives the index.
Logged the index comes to 1.62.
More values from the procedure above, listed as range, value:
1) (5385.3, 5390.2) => 1.71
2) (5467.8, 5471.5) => 1.66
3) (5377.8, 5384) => 1.63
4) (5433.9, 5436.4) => 1.61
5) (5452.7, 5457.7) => 1.71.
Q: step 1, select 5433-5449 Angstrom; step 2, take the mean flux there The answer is 1.69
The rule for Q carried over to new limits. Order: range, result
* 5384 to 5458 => 1.62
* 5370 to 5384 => 1.62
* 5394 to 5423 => 1.54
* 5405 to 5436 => 1.63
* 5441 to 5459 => 1.68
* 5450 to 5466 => 1.64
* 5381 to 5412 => 1.54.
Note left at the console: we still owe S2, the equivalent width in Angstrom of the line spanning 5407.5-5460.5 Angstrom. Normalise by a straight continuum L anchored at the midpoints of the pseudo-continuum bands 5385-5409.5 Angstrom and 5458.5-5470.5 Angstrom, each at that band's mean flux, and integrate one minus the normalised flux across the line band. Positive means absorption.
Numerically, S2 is -2.99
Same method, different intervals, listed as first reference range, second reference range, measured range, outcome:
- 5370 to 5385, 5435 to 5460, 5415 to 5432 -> -0.1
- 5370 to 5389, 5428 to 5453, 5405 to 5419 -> 0.5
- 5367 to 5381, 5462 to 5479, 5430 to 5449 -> -1.4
